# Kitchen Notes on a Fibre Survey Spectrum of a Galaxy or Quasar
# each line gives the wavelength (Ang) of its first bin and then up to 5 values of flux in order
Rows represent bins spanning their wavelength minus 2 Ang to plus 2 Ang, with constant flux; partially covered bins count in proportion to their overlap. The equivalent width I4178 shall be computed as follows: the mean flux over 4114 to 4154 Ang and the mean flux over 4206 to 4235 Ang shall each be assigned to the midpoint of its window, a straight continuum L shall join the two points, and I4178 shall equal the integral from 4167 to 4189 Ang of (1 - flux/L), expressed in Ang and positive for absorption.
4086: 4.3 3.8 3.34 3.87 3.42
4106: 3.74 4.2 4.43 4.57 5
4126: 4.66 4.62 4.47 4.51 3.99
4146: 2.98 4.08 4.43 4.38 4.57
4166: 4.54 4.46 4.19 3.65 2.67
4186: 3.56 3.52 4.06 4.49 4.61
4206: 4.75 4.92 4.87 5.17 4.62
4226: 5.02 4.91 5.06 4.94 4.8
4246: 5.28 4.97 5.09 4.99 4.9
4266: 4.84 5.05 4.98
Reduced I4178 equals 4.2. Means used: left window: 4.33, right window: 4.92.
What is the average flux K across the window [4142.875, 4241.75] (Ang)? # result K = 4.36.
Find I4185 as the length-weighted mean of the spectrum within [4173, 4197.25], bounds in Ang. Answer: 3.63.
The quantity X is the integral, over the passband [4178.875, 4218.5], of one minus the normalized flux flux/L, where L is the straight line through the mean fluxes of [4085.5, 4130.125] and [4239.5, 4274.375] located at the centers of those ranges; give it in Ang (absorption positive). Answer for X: 3.9 Ang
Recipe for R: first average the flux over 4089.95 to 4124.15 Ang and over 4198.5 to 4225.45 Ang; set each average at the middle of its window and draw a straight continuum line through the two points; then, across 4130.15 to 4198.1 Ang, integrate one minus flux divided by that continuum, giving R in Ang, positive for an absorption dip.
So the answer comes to 6.45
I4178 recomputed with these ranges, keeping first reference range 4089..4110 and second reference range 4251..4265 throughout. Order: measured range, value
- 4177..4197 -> 3.9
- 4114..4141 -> -4.8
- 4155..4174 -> -1.1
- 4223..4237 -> -0.6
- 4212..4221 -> -0.6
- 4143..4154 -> 0.9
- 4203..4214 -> -0.6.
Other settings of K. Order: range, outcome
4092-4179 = 4.19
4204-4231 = 4.89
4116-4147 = 4.39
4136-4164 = 4.13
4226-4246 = 4.97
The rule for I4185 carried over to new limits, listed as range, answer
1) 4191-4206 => 4.38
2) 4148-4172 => 4.41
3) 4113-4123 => 4.66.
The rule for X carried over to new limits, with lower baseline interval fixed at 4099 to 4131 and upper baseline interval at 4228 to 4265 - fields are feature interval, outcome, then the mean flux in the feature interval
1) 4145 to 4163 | 1.6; 4.12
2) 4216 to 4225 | -0.1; 4.91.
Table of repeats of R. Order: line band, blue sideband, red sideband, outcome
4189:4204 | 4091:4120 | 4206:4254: 1.5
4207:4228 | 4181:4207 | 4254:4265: -2.9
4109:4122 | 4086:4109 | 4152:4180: -2.1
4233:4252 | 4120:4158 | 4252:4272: -0.5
